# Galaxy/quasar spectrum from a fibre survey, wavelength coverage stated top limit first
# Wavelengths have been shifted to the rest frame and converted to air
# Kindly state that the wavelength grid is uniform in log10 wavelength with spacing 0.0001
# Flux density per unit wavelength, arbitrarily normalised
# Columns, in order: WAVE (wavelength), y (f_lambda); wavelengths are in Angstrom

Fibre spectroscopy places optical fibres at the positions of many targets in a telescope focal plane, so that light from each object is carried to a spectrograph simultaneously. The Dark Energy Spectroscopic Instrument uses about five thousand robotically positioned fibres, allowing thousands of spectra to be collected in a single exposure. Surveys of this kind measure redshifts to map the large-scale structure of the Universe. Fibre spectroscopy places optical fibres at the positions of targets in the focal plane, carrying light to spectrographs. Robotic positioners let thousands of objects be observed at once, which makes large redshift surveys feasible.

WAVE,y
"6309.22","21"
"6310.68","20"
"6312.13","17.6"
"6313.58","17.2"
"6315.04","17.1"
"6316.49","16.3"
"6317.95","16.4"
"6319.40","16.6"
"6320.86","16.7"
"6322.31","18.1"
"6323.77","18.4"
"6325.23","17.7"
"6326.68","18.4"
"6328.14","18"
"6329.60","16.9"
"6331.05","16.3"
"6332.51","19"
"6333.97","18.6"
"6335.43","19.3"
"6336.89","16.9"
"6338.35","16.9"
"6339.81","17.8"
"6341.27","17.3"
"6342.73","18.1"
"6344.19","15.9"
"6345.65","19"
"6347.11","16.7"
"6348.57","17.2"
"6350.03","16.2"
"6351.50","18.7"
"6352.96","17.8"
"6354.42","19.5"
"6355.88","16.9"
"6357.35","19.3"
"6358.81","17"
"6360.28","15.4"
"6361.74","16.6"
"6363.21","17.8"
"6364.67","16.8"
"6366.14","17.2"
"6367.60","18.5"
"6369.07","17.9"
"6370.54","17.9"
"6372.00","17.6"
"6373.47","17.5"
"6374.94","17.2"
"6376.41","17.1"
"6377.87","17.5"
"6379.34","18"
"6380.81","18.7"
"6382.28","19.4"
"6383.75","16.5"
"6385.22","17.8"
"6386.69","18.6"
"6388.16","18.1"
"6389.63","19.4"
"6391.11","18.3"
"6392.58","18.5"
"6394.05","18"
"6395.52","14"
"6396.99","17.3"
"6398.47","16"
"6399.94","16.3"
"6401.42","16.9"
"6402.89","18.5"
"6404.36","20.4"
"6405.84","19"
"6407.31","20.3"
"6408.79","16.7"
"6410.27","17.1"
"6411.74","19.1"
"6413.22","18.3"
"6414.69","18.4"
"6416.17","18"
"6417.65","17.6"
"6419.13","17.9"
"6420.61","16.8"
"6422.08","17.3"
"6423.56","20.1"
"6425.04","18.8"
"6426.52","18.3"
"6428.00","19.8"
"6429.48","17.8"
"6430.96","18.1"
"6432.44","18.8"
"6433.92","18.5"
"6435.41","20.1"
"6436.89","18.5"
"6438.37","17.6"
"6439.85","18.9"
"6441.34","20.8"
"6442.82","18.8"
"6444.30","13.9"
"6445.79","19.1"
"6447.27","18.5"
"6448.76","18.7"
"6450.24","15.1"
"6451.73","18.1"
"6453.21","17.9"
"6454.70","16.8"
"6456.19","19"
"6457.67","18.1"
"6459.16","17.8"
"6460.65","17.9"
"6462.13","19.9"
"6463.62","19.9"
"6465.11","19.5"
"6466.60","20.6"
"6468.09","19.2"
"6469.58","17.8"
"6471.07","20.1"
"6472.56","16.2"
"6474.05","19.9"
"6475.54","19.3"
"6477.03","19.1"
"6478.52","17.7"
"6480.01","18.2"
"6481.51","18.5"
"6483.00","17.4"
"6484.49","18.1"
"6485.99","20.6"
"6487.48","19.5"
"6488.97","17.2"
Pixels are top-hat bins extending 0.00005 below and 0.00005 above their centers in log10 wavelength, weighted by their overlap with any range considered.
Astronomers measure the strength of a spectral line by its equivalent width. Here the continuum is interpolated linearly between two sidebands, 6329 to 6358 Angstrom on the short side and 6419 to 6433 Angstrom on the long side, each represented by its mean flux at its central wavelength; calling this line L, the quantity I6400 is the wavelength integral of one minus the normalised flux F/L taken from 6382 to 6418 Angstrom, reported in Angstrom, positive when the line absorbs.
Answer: 0.50 Angstrom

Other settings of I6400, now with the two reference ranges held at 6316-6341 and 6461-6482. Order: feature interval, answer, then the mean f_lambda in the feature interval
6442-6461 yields 1.1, 17.7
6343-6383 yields 0.6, 17.6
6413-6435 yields 0.2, 18.3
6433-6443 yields -0.2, 19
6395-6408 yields 0.4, 17.7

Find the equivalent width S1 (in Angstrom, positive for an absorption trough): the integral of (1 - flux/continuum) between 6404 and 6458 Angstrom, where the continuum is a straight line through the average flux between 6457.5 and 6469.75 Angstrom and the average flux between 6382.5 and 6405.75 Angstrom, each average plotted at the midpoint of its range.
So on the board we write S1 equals 0.4 Angstrom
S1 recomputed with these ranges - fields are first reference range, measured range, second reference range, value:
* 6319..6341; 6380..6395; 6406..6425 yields -0.2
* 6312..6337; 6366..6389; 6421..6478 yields 0.1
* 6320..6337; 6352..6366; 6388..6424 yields 0.3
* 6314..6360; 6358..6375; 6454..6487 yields 0.5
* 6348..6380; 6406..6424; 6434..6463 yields -0.2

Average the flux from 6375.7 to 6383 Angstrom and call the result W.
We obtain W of 18.2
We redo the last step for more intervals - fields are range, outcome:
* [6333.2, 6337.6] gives 18.3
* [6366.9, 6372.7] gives 18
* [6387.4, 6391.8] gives 18.6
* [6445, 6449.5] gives 18.7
